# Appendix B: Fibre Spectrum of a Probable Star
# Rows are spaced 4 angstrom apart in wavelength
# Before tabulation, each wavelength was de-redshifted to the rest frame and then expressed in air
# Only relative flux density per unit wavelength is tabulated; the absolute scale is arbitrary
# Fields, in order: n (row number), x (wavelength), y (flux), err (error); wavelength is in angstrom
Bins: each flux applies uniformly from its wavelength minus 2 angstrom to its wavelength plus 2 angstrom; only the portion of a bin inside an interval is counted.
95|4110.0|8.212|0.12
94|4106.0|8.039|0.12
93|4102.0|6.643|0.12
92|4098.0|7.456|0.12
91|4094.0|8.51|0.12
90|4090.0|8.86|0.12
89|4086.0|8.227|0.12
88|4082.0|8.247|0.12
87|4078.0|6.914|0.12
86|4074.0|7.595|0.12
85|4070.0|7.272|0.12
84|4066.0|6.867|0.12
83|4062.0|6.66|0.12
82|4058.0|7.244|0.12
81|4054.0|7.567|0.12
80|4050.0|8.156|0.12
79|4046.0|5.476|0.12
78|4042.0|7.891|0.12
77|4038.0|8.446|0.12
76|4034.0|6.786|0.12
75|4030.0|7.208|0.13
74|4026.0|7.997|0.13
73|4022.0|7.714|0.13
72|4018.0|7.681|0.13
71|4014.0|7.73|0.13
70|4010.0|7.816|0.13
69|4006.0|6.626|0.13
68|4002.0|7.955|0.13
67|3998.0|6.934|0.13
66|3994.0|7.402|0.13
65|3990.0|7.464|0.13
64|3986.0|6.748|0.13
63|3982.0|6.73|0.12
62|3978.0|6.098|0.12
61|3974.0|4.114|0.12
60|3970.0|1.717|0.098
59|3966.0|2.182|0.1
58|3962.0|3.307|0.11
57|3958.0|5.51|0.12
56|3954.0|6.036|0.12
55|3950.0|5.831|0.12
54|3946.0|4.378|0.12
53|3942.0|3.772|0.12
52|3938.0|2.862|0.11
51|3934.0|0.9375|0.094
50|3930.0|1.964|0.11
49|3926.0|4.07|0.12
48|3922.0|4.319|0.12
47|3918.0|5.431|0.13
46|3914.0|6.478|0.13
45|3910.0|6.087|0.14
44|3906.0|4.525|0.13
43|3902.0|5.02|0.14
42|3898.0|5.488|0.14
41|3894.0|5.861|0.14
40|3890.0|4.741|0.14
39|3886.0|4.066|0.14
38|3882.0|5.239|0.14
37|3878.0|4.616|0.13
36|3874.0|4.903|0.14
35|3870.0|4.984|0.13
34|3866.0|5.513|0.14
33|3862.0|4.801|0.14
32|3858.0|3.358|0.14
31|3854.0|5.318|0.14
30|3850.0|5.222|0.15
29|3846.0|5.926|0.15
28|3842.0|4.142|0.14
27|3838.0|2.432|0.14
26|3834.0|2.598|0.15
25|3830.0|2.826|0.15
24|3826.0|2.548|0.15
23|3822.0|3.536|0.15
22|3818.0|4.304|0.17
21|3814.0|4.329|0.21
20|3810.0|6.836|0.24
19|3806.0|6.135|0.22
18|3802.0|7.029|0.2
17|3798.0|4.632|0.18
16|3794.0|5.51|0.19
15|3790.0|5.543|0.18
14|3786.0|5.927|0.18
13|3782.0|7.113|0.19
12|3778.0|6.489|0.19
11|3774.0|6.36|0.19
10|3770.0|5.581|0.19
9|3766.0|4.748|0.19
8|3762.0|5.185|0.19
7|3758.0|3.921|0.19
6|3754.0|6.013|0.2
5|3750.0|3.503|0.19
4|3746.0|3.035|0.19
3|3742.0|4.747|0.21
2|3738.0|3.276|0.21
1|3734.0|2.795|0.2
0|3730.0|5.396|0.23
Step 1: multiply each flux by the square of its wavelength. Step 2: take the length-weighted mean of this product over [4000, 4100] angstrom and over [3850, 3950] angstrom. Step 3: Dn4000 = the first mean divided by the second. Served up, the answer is 1.79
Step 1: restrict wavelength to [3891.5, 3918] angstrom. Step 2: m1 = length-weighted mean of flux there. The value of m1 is 5.55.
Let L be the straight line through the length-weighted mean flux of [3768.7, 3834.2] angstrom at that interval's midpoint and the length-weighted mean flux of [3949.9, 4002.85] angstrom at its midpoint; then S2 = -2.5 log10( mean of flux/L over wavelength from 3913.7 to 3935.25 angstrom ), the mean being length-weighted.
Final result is 0.40 mag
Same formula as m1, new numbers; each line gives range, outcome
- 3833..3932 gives 4.71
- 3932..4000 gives 4.82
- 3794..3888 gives 4.6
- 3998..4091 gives 7.49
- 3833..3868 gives 4.42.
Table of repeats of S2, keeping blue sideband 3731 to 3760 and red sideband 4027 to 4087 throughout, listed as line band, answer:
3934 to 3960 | 0.36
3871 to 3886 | 0.13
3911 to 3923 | 0.05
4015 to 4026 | -0.12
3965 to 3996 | 0.21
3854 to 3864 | 0.20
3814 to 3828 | 0.31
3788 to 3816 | -0.24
